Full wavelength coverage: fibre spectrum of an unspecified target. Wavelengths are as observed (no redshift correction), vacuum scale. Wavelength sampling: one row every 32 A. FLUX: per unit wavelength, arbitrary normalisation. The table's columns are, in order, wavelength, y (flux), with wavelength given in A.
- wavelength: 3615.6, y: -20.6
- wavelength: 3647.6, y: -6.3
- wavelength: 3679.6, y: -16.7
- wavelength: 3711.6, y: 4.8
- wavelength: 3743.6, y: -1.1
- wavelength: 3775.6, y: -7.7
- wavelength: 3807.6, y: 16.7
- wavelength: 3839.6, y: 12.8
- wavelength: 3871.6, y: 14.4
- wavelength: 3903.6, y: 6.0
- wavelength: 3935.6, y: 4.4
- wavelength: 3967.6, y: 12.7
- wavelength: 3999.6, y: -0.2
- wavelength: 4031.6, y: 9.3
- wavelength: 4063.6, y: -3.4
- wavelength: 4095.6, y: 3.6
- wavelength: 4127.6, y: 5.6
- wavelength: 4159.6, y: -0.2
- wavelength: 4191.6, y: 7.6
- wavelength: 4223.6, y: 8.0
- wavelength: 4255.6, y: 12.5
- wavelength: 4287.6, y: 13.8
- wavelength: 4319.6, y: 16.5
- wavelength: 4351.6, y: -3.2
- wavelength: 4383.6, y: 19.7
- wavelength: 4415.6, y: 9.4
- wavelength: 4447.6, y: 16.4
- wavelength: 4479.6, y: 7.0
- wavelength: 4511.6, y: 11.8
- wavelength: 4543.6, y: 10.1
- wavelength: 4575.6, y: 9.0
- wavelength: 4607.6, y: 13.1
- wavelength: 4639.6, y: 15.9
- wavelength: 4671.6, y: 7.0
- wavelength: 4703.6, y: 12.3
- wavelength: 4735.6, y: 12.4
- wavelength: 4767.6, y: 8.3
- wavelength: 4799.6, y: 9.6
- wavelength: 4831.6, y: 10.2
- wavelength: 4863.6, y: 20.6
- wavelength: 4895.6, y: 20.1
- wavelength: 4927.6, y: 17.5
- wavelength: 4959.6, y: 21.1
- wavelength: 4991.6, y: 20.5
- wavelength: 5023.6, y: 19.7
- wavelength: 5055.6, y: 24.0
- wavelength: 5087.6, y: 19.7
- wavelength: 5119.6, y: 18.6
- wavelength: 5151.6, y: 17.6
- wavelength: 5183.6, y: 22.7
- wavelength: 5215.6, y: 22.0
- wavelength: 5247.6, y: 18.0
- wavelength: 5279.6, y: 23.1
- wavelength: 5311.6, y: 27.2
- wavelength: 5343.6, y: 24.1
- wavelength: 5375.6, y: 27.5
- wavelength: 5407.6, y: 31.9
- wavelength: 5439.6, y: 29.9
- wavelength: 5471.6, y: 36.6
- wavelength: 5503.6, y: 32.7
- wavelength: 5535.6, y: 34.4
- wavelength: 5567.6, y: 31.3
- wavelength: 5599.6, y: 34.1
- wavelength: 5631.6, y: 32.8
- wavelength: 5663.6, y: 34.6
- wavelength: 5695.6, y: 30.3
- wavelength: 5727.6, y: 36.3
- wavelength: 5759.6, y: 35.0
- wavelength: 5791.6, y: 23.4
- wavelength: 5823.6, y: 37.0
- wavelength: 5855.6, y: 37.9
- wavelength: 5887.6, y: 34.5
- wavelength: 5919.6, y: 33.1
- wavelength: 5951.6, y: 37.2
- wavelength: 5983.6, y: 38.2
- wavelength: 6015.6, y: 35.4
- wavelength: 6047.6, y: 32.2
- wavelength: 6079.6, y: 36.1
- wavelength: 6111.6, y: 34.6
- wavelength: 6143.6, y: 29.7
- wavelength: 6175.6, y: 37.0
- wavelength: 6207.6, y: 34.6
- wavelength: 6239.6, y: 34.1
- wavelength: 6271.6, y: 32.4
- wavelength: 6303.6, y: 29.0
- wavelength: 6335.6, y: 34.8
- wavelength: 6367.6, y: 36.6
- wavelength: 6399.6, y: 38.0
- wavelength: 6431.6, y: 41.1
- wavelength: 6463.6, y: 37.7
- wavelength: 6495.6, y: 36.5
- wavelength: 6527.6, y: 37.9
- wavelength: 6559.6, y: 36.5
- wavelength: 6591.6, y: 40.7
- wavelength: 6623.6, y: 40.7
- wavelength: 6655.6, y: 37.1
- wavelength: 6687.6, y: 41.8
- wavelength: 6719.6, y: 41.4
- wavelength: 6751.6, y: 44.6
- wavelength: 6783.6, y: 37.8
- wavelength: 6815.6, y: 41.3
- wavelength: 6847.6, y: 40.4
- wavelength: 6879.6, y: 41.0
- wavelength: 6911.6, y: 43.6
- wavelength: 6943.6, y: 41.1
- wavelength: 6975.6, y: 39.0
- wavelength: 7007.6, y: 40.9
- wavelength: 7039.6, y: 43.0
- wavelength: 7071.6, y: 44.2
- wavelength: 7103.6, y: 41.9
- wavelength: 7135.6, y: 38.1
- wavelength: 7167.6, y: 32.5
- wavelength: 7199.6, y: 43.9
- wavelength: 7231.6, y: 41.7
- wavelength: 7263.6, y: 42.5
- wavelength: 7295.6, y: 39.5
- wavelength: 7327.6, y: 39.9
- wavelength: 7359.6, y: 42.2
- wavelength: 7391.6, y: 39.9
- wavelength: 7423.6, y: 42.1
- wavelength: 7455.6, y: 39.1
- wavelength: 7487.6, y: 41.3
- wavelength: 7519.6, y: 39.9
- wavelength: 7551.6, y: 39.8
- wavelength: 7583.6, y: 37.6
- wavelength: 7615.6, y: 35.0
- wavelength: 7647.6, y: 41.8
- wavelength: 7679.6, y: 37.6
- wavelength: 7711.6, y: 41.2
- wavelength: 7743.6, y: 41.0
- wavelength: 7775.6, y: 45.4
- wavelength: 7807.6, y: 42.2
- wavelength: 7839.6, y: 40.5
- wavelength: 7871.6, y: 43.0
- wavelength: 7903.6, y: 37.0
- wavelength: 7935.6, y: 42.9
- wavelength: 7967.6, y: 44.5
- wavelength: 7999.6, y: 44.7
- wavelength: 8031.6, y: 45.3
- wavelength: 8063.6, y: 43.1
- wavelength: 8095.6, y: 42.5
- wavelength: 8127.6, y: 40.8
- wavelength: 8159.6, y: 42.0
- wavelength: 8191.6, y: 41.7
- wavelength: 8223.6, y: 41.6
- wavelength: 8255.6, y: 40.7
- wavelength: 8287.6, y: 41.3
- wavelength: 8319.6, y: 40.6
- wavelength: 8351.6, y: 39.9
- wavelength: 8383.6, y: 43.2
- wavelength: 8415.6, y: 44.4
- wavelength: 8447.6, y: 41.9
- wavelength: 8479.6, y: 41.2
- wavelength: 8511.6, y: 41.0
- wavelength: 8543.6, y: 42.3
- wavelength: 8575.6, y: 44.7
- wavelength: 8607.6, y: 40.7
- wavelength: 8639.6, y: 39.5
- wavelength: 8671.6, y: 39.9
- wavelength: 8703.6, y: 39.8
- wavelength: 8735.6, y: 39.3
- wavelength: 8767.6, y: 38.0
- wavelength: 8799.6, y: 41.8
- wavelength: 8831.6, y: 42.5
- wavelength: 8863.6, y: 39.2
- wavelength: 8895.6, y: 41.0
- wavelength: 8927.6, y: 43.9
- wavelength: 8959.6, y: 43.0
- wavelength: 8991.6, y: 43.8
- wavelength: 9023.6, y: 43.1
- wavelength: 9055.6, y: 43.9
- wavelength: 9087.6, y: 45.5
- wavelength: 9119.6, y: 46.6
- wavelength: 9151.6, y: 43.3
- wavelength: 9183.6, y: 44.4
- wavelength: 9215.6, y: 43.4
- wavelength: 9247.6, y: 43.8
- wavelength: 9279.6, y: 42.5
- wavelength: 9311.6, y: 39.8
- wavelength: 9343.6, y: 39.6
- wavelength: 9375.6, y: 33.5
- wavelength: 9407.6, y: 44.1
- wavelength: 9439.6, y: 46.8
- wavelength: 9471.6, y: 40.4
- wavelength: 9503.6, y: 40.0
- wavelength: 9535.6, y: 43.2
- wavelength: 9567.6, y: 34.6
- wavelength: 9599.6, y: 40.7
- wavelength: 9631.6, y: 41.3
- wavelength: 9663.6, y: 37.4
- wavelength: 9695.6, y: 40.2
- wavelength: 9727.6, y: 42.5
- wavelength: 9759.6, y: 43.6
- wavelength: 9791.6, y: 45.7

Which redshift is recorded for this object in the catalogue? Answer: 0.216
